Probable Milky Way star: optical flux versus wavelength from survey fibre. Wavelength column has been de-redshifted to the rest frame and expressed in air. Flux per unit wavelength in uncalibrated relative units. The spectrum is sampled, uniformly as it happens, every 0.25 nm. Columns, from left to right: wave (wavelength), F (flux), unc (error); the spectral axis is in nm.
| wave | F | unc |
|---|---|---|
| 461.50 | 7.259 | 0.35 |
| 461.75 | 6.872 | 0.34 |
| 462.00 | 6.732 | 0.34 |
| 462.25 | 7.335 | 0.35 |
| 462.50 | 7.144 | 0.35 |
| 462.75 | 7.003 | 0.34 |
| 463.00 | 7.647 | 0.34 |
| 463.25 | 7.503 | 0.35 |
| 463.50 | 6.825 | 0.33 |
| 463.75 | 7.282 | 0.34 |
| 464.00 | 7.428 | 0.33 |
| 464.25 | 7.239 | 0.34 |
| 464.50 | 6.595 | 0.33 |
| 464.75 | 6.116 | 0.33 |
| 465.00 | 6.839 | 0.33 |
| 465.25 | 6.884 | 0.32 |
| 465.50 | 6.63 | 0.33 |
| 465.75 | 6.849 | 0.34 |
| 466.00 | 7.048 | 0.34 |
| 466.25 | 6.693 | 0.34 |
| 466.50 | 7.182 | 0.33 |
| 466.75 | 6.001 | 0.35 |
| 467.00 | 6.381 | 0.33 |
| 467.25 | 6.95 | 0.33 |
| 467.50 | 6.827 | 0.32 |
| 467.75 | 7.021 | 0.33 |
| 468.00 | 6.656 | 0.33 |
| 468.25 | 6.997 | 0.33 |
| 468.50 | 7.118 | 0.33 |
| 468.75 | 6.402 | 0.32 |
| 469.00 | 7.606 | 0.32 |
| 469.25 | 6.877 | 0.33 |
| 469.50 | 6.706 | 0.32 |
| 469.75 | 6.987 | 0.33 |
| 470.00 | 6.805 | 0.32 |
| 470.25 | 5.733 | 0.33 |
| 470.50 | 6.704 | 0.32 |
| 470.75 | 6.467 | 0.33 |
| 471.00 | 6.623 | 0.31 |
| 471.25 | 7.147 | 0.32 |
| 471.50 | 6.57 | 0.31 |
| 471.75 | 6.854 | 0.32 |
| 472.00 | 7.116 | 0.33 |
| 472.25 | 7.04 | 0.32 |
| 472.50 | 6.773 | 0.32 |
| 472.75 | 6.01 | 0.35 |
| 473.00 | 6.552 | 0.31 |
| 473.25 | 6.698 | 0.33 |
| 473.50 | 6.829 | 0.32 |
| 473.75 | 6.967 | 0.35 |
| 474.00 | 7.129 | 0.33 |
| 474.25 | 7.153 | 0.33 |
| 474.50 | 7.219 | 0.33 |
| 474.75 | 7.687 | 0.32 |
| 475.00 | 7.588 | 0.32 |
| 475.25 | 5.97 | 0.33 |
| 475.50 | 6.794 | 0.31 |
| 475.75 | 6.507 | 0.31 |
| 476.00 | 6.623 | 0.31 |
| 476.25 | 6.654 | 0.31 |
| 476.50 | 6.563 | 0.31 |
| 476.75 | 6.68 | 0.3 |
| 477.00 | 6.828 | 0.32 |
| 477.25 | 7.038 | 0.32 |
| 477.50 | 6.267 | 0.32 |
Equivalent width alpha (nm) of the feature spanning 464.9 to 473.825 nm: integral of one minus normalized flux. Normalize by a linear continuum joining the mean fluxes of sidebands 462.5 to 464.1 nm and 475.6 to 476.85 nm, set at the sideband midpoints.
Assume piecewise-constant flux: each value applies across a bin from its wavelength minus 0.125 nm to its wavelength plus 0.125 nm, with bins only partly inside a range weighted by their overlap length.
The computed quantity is 0.247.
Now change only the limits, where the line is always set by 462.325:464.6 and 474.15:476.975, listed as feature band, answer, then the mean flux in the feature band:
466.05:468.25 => 0.11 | 6.74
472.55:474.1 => 0.05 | 6.69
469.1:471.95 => 0.12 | 6.7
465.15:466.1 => 0.04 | 6.85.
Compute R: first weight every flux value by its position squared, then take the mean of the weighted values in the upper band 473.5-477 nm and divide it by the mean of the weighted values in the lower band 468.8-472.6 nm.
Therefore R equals 1.03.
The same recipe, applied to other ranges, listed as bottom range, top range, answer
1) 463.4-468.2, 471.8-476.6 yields 1.04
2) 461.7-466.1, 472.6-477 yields 1.02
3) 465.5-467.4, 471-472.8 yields 1.04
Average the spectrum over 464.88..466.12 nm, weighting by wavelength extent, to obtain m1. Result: 6.85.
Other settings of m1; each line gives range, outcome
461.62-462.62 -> 7.02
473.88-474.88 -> 7.3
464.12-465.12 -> 6.7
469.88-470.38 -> 6.27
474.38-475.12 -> 7.5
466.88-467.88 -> 6.8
